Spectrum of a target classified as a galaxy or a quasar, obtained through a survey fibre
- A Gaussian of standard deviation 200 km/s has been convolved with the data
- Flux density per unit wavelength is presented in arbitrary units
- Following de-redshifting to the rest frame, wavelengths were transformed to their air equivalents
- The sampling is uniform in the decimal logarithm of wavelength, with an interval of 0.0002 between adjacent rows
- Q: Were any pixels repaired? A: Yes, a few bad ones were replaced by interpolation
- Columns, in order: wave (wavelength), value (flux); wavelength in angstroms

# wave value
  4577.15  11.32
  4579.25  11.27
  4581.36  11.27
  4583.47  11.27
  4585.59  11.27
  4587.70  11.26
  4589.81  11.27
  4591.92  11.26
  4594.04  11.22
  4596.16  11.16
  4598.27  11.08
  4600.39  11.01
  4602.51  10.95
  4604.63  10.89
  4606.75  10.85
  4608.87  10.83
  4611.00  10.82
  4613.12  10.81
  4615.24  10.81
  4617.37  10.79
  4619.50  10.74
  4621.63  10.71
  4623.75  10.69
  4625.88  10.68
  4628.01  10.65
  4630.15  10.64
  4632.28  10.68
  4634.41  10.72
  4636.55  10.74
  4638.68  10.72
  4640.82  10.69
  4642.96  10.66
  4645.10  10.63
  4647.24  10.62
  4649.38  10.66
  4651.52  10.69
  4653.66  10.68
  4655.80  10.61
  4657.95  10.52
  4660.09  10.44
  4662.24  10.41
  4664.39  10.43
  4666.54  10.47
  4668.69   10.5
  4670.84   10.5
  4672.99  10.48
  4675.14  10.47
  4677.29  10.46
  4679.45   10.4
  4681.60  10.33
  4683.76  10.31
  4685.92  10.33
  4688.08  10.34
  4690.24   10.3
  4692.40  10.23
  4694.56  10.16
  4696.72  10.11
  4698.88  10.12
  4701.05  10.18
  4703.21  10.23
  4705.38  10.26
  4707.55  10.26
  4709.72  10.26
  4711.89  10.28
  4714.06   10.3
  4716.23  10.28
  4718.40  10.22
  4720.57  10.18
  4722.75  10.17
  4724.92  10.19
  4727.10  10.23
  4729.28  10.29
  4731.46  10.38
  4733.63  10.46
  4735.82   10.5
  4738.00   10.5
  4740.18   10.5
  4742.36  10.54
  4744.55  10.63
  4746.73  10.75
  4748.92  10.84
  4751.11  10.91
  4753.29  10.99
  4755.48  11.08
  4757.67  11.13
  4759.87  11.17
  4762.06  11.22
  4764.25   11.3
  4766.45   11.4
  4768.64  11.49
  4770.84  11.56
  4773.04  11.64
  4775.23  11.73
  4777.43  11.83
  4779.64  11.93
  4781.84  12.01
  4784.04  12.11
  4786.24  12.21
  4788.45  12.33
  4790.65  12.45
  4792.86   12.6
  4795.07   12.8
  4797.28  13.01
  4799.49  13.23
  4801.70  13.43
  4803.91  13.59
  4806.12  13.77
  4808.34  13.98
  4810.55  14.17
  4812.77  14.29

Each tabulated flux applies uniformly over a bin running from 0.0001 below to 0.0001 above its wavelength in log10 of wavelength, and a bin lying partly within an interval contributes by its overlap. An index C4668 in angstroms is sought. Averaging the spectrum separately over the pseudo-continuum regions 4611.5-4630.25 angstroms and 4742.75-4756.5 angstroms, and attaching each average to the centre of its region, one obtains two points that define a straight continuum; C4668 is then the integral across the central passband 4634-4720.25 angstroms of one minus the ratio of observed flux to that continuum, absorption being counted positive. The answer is 2.9 angstroms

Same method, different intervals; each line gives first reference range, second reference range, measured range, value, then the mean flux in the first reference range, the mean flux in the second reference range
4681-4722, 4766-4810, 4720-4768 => 2.7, 10.2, 12.5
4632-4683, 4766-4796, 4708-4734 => 2.4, 10.6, 12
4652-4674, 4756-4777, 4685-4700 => 0.8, 10.5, 11.4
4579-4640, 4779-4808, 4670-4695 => 2.8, 10.9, 12.8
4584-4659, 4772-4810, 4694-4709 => 1.9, 10.8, 12.7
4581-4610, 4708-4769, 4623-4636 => 0.4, 11.1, 10.6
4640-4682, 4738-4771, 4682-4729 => 2.3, 10.5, 11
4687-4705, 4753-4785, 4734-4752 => 0.7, 10.2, 11.5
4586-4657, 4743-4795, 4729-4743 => 1.1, 10.8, 11.6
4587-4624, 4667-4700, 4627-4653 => 0.0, 11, 10.3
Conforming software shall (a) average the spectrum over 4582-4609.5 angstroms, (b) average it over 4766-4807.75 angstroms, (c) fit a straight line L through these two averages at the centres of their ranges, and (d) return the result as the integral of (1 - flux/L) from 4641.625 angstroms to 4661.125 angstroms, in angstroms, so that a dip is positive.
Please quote 1.48 angstroms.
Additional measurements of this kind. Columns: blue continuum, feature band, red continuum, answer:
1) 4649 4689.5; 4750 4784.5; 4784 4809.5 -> 2.7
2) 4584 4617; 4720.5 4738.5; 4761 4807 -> 2.4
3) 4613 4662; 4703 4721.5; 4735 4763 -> 0.9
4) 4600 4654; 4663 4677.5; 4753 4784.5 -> 0.7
